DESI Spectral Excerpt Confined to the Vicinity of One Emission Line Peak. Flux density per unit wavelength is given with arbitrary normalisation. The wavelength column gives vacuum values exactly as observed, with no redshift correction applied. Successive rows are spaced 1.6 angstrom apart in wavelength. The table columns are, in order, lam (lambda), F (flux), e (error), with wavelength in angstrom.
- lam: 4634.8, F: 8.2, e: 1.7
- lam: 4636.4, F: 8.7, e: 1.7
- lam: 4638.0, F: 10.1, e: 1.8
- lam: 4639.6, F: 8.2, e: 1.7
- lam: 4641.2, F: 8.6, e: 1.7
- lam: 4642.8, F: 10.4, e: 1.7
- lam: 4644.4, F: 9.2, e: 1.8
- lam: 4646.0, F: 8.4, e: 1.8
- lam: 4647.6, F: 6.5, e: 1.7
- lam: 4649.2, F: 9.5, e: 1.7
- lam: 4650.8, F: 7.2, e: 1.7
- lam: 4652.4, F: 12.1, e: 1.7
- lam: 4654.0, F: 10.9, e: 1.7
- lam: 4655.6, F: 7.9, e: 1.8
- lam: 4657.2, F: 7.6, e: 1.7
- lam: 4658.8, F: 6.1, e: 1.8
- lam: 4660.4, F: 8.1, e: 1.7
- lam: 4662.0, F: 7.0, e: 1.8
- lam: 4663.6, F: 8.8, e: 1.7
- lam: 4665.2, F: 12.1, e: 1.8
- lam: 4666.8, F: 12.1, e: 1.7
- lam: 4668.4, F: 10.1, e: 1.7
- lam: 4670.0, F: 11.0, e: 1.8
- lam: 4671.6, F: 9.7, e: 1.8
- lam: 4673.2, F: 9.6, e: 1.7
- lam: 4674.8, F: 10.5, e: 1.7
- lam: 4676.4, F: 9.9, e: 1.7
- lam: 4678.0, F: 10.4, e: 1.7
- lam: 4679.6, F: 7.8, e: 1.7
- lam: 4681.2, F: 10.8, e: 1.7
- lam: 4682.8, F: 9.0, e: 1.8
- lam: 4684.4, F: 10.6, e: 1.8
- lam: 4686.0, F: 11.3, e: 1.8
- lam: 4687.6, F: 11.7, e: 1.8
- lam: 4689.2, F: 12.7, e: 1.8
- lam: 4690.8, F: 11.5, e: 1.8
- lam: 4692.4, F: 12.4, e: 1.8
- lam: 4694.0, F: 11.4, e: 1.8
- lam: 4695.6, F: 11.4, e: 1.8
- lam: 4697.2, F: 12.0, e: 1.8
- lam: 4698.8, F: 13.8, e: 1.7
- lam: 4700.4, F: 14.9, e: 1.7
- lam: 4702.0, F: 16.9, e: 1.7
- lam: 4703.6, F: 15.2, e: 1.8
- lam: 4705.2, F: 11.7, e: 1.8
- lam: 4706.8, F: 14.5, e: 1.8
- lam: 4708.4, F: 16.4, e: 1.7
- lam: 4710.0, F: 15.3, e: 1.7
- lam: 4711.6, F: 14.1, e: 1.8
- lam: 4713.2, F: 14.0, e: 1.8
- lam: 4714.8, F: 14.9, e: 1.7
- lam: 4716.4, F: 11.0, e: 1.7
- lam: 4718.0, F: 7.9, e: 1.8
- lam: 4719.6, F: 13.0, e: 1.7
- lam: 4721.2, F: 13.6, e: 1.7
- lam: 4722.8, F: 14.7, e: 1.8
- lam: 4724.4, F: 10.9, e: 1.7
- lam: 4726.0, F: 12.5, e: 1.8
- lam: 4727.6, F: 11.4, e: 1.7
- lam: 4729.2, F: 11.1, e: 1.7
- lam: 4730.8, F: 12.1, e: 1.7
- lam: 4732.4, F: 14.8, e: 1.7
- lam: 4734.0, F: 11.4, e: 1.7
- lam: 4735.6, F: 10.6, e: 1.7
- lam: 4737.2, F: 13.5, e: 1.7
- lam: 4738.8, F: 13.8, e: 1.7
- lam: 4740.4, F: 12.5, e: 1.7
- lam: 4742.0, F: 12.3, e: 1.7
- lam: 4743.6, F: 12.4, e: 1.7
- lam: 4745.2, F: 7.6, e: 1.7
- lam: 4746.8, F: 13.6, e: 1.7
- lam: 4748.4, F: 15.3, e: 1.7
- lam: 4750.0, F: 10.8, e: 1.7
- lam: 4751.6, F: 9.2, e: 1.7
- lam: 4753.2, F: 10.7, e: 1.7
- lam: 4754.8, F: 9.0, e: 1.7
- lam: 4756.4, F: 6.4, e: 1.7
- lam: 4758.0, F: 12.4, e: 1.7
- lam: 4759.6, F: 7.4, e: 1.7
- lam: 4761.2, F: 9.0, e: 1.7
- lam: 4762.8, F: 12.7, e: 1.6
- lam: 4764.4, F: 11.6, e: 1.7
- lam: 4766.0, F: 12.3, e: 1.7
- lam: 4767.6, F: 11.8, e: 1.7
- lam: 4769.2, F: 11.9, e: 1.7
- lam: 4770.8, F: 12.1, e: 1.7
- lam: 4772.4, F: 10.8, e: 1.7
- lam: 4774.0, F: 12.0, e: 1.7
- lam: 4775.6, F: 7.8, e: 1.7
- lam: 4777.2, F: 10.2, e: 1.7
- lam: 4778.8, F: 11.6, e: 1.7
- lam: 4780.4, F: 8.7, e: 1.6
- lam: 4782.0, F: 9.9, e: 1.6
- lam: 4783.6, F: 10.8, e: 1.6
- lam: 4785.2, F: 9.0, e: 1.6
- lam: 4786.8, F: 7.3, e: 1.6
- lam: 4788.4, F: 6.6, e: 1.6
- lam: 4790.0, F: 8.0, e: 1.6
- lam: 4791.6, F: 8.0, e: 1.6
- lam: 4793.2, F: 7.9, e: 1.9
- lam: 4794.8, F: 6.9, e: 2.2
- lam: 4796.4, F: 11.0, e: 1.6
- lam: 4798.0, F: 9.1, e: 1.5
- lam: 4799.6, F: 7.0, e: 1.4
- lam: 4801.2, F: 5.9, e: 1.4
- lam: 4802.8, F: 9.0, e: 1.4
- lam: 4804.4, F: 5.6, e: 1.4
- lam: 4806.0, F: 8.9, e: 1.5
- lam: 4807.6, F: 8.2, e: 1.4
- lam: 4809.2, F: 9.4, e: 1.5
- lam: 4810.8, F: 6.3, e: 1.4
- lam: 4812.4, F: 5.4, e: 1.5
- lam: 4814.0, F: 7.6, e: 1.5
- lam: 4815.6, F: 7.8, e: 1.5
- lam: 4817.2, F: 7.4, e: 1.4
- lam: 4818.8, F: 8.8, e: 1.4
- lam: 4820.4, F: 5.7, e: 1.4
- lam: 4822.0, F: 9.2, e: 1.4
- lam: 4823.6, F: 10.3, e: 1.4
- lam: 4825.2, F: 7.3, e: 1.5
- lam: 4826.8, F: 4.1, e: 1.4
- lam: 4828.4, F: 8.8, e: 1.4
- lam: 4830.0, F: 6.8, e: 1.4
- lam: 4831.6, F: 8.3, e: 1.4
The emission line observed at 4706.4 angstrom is Mg II 2798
